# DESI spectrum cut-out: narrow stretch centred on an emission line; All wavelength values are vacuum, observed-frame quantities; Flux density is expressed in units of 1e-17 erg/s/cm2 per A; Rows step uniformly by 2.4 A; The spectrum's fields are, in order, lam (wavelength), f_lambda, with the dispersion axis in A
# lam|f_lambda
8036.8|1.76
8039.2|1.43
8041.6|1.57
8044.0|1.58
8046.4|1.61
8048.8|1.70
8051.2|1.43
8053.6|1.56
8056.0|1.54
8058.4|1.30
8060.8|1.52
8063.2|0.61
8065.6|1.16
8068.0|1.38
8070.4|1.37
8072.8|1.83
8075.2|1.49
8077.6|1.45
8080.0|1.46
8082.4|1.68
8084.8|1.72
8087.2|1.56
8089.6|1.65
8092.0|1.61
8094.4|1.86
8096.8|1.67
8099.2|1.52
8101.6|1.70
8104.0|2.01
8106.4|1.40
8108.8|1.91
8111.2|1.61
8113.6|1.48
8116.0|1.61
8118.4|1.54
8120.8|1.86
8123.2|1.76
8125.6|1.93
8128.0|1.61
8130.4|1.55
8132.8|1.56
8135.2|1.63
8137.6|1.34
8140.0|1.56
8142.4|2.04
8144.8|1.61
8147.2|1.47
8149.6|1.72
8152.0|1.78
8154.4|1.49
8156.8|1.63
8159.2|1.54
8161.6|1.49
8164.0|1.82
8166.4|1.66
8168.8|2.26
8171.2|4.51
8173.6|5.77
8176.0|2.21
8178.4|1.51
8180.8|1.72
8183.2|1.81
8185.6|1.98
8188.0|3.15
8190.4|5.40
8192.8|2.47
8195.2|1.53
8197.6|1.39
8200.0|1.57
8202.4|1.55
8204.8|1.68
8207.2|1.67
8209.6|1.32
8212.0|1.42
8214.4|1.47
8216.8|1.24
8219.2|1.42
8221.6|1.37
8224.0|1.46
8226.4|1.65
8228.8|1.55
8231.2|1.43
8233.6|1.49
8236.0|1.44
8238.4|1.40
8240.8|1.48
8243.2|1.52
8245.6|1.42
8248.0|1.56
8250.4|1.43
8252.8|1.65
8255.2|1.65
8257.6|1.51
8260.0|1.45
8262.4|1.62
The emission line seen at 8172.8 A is [S II]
